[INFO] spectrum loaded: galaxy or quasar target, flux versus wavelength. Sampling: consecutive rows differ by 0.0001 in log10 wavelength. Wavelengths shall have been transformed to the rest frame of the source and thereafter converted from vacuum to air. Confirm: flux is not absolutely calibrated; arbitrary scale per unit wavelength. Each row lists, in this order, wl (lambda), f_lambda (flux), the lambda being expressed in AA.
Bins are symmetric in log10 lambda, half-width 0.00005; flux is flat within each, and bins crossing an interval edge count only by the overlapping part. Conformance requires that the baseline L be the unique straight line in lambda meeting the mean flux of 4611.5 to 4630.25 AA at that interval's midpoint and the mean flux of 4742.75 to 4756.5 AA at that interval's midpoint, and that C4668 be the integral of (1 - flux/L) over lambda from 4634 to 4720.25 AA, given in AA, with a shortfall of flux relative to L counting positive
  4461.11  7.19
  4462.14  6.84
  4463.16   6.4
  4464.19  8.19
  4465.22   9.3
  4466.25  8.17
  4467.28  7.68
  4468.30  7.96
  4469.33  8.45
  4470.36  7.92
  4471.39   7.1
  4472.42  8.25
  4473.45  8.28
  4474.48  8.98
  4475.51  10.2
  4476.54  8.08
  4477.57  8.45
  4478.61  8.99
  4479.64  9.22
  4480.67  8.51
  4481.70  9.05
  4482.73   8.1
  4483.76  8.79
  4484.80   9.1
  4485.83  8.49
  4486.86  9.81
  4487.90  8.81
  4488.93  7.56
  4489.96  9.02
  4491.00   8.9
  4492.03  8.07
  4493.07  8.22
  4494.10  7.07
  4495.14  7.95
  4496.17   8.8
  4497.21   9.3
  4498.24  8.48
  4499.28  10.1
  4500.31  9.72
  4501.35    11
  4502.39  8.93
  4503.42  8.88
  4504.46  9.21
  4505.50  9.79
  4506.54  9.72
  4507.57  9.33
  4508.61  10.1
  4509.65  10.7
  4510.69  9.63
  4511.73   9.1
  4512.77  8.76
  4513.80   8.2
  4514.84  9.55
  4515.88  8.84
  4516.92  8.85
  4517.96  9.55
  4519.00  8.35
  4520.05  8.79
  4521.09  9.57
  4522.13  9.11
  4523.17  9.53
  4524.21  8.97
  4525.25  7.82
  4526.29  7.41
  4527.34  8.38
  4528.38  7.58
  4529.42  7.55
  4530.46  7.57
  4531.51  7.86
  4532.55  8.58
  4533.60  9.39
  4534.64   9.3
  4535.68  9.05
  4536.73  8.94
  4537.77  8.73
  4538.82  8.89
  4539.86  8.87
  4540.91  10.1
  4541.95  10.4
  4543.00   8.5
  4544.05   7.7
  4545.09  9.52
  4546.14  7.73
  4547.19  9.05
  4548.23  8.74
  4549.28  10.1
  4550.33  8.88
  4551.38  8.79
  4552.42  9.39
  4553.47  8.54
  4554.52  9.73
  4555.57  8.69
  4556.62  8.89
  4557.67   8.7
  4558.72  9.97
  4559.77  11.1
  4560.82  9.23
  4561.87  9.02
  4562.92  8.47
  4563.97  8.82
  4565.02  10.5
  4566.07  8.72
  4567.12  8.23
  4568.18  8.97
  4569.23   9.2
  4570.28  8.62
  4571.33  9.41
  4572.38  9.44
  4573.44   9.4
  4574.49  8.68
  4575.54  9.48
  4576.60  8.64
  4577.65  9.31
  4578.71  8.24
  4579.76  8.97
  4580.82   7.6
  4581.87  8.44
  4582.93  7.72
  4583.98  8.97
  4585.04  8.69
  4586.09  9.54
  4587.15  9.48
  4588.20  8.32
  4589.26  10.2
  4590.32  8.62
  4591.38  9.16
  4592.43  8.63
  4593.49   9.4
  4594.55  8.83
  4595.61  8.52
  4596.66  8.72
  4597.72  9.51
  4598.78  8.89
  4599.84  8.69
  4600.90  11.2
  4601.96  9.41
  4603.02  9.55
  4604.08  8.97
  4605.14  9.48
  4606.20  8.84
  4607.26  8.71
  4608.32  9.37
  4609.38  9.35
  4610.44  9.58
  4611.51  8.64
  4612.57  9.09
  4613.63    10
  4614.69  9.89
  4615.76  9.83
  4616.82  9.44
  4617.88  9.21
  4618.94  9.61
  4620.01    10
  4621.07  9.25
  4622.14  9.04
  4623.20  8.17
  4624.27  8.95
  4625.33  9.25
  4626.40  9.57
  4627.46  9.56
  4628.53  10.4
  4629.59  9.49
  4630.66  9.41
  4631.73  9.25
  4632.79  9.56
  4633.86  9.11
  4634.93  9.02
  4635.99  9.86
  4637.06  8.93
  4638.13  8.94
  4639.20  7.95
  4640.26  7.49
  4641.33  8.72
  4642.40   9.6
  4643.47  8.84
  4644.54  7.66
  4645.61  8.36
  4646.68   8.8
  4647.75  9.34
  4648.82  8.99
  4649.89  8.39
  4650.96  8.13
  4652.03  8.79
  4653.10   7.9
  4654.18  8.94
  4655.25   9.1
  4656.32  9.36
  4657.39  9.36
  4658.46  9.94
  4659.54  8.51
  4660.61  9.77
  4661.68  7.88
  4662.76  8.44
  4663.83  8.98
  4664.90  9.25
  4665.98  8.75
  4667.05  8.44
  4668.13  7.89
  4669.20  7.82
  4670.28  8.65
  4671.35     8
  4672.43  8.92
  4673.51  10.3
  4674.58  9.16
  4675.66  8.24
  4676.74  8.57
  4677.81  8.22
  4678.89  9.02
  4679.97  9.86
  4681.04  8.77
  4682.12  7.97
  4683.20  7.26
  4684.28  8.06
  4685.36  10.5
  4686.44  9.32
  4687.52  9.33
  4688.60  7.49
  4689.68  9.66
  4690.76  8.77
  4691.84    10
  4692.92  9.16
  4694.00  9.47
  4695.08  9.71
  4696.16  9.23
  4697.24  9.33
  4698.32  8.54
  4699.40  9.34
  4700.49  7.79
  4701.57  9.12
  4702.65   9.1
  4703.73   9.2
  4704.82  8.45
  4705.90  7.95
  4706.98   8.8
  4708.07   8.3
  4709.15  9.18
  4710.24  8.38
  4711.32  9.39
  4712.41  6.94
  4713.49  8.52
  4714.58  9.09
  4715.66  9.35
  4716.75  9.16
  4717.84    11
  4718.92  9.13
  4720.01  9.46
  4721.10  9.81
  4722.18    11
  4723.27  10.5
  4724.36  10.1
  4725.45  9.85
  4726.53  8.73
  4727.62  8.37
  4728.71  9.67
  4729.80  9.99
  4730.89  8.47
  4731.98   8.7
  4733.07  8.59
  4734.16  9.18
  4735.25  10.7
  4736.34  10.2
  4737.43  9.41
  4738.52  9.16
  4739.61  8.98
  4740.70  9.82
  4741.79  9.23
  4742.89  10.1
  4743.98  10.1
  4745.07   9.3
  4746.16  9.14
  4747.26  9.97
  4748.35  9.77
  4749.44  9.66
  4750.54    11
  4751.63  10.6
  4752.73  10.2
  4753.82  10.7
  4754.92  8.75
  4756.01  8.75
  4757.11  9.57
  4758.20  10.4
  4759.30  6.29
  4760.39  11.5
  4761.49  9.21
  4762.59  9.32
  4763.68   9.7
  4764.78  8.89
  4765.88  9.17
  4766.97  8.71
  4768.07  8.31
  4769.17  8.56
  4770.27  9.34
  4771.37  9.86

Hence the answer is 6.94 AA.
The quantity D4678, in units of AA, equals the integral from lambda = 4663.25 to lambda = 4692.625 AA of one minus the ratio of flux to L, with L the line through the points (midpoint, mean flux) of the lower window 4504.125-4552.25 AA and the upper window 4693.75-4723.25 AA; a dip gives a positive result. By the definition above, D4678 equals 0.9 AA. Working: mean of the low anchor 8.94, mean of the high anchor 9.09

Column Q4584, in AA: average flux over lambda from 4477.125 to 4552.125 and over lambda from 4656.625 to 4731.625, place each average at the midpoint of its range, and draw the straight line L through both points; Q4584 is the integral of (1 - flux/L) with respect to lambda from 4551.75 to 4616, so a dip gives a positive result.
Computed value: -1.3 AA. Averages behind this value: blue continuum 8.9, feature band 9.11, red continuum 9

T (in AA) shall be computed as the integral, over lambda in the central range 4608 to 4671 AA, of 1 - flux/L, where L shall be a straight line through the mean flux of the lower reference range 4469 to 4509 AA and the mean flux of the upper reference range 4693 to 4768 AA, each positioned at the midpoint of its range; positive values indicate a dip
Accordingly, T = 0.9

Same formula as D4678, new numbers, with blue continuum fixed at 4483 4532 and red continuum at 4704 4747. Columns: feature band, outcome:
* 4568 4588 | 0.29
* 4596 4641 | -0.89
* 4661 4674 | 0.79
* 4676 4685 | 0.69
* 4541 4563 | -0.45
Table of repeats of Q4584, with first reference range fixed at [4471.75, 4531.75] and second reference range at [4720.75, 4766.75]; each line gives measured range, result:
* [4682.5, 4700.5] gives 0.76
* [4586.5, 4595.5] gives 0.05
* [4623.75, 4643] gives 0.15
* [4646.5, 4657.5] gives 0.58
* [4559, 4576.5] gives -0.31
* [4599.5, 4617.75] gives -0.50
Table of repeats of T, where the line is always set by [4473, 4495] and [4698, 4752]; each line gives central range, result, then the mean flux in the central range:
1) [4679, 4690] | 0.5 AA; 8.81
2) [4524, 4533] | 0.9 AA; 7.93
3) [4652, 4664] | 0.3 AA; 8.92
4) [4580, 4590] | 0.2 AA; 8.77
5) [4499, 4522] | -1.8 AA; 9.38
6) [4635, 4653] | 0.9 AA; 8.67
